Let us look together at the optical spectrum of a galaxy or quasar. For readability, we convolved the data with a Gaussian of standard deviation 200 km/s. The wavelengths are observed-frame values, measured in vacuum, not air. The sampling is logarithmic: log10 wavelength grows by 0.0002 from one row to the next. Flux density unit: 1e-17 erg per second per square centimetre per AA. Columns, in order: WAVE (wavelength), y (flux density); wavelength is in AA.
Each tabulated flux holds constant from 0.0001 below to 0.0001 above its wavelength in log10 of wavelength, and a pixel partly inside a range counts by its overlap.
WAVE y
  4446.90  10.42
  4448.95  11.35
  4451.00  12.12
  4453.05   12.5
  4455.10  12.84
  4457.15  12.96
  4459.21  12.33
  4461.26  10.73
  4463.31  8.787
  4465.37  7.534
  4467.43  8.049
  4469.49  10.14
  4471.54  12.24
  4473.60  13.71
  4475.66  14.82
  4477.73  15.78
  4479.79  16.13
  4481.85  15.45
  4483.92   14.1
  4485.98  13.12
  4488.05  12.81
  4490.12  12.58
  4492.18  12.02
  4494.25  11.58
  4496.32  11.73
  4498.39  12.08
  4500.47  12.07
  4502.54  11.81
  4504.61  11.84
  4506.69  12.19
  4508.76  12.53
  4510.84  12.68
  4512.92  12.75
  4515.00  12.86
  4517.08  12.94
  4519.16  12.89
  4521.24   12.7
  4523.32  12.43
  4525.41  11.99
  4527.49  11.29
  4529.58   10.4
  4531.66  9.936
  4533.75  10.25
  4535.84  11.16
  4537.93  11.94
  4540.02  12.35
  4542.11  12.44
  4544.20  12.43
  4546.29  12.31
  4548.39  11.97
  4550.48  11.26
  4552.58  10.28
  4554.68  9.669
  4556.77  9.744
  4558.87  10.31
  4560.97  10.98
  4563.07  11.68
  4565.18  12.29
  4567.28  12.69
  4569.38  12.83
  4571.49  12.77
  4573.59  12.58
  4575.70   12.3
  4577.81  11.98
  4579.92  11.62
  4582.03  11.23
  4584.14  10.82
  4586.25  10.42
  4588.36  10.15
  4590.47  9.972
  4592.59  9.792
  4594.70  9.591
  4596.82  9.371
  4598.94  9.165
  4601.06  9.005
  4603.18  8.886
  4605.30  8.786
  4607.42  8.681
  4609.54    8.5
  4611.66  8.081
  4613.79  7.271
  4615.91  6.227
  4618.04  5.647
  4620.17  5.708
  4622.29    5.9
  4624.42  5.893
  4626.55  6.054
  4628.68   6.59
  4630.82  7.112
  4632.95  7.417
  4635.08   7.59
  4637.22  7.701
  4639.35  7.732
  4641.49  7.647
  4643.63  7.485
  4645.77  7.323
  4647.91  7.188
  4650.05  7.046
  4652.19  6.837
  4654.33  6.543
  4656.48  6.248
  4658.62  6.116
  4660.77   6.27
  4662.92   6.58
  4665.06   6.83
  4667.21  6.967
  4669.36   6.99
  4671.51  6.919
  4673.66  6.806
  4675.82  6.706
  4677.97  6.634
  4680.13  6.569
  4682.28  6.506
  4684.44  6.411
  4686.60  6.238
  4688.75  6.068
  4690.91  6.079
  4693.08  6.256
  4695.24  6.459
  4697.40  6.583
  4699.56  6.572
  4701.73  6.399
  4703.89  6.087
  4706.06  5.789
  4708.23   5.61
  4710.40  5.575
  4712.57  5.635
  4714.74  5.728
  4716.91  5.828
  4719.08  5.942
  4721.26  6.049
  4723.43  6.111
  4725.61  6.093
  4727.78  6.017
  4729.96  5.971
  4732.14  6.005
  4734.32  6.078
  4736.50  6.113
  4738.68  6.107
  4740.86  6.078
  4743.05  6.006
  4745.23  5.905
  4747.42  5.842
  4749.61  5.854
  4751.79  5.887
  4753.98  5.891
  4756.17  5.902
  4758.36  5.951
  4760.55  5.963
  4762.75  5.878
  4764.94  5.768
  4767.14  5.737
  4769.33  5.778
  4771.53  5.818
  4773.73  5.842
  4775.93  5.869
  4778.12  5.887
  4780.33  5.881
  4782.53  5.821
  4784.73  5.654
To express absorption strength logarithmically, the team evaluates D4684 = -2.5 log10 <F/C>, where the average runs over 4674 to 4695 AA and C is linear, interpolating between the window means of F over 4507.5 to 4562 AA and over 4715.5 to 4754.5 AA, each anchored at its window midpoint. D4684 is 0.16 mag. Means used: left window 11.6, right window 5.99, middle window 6.4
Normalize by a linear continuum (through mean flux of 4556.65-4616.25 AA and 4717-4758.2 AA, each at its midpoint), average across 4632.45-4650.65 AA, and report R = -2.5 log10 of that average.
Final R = 0.17 mag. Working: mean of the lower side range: 10.3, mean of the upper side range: 5.99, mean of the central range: 7.47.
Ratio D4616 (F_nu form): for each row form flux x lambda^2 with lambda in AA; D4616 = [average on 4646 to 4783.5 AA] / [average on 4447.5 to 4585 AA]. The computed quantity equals 0.56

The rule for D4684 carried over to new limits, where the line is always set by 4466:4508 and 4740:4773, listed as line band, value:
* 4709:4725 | 0.18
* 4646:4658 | 0.25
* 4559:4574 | -0.14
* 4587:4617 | 0.11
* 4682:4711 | 0.19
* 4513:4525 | -0.08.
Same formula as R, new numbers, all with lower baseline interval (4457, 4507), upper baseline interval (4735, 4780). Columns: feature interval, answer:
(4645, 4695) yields 0.20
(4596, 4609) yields 0.06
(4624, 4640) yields 0.24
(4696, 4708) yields 0.15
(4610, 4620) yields 0.33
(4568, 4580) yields -0.22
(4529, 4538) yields 0.04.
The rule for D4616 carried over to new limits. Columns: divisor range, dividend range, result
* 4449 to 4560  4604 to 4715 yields 0.60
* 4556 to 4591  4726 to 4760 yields 0.56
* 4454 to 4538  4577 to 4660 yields 0.70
